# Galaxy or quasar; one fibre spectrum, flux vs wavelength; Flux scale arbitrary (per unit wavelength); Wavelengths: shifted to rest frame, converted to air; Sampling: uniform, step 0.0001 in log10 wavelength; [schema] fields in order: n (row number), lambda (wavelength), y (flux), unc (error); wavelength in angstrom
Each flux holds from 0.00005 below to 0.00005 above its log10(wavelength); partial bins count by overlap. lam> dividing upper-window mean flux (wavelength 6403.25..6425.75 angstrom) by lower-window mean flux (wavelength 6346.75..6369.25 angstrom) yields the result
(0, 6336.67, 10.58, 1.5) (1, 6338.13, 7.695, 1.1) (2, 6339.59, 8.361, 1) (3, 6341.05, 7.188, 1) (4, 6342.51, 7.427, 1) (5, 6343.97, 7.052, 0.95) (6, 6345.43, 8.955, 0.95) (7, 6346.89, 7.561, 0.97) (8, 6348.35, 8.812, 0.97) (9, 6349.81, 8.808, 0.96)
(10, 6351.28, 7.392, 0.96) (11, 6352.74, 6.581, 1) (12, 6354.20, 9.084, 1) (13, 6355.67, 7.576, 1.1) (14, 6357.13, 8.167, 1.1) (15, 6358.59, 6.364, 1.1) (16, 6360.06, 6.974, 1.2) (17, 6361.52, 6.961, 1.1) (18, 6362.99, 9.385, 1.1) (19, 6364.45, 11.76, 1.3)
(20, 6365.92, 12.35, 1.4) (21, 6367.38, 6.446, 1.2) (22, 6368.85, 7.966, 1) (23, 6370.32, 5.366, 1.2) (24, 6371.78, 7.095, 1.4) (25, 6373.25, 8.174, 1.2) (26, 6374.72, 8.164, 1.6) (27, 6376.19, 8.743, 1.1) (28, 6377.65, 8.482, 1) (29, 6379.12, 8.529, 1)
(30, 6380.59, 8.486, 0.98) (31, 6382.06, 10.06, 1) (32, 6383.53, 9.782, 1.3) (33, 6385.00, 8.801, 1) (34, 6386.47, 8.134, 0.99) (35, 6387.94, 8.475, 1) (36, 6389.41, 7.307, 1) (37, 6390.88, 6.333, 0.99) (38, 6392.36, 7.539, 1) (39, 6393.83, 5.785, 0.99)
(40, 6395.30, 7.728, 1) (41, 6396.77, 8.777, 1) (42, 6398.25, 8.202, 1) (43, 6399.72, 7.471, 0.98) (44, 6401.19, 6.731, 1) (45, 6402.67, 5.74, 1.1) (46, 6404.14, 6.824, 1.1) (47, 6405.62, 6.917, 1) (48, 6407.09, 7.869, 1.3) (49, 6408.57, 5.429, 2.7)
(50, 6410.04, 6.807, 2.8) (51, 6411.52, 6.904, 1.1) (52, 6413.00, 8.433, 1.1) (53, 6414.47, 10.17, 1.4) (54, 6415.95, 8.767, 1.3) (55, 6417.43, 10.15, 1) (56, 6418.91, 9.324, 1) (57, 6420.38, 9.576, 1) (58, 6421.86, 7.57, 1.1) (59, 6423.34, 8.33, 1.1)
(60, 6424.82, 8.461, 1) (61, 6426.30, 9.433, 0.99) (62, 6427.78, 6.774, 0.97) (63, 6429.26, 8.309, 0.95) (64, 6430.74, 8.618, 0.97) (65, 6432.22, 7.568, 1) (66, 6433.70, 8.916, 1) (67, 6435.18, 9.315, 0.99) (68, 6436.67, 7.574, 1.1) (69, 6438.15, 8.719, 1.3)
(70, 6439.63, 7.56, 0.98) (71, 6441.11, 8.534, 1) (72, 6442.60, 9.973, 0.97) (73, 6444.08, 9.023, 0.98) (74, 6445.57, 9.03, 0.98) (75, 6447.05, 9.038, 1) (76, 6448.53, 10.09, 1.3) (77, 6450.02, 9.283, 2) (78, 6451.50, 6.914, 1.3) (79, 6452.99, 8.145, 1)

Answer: 0.98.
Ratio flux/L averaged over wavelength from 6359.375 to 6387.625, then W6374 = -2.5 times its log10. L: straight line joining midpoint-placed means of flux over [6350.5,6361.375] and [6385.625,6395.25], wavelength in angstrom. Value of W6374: -0.16 mag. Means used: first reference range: 7.43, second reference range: 7.31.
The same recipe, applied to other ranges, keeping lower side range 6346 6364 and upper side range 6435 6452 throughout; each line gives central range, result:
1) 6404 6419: 0.07 mag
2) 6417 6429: -0.01 mag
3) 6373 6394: -0.01 mag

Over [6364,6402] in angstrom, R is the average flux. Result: 8.15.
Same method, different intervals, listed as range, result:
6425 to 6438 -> 8.34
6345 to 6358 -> 8.07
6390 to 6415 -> 7.25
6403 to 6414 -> 7.06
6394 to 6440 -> 8.01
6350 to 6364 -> 7.74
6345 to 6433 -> 8.05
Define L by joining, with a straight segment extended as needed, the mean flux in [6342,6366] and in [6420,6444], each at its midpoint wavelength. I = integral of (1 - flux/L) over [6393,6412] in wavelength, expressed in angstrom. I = 3.0 angstrom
